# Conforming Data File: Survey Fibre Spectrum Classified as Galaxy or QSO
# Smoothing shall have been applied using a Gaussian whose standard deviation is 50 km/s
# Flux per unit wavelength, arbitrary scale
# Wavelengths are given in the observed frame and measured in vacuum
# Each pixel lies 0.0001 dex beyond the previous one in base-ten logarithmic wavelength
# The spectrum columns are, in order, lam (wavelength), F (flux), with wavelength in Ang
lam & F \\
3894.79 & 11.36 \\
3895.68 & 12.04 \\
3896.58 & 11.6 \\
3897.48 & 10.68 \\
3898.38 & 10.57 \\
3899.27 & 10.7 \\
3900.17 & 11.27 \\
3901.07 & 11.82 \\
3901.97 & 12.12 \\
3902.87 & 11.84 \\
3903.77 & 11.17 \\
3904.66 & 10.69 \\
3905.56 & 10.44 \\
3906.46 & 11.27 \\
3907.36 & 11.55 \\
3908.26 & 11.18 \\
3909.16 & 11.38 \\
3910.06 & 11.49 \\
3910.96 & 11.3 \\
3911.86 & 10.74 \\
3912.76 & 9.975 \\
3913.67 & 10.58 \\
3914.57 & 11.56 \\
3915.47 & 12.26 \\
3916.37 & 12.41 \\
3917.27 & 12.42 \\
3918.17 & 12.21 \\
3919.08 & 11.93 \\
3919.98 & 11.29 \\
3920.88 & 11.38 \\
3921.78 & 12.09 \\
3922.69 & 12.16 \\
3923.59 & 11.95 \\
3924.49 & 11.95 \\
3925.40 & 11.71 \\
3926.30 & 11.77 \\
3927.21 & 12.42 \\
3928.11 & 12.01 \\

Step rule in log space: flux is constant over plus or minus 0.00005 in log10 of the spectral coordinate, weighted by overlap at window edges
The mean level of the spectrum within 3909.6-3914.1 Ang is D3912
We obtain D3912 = 10.8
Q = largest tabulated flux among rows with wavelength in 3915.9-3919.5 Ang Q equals 12.42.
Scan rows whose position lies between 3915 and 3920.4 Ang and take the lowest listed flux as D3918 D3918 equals 11.29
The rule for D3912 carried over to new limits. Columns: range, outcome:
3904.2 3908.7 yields 11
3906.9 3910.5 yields 11.4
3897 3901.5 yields 11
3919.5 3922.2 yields 11.6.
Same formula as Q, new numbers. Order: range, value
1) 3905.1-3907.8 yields 11.55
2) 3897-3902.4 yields 12.12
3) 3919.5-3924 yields 12.16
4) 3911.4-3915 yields 11.56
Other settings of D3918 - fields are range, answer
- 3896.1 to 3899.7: 10.57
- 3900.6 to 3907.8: 10.44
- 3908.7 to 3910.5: 11.38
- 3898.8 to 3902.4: 10.7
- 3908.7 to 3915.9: 9.975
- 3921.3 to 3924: 11.95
